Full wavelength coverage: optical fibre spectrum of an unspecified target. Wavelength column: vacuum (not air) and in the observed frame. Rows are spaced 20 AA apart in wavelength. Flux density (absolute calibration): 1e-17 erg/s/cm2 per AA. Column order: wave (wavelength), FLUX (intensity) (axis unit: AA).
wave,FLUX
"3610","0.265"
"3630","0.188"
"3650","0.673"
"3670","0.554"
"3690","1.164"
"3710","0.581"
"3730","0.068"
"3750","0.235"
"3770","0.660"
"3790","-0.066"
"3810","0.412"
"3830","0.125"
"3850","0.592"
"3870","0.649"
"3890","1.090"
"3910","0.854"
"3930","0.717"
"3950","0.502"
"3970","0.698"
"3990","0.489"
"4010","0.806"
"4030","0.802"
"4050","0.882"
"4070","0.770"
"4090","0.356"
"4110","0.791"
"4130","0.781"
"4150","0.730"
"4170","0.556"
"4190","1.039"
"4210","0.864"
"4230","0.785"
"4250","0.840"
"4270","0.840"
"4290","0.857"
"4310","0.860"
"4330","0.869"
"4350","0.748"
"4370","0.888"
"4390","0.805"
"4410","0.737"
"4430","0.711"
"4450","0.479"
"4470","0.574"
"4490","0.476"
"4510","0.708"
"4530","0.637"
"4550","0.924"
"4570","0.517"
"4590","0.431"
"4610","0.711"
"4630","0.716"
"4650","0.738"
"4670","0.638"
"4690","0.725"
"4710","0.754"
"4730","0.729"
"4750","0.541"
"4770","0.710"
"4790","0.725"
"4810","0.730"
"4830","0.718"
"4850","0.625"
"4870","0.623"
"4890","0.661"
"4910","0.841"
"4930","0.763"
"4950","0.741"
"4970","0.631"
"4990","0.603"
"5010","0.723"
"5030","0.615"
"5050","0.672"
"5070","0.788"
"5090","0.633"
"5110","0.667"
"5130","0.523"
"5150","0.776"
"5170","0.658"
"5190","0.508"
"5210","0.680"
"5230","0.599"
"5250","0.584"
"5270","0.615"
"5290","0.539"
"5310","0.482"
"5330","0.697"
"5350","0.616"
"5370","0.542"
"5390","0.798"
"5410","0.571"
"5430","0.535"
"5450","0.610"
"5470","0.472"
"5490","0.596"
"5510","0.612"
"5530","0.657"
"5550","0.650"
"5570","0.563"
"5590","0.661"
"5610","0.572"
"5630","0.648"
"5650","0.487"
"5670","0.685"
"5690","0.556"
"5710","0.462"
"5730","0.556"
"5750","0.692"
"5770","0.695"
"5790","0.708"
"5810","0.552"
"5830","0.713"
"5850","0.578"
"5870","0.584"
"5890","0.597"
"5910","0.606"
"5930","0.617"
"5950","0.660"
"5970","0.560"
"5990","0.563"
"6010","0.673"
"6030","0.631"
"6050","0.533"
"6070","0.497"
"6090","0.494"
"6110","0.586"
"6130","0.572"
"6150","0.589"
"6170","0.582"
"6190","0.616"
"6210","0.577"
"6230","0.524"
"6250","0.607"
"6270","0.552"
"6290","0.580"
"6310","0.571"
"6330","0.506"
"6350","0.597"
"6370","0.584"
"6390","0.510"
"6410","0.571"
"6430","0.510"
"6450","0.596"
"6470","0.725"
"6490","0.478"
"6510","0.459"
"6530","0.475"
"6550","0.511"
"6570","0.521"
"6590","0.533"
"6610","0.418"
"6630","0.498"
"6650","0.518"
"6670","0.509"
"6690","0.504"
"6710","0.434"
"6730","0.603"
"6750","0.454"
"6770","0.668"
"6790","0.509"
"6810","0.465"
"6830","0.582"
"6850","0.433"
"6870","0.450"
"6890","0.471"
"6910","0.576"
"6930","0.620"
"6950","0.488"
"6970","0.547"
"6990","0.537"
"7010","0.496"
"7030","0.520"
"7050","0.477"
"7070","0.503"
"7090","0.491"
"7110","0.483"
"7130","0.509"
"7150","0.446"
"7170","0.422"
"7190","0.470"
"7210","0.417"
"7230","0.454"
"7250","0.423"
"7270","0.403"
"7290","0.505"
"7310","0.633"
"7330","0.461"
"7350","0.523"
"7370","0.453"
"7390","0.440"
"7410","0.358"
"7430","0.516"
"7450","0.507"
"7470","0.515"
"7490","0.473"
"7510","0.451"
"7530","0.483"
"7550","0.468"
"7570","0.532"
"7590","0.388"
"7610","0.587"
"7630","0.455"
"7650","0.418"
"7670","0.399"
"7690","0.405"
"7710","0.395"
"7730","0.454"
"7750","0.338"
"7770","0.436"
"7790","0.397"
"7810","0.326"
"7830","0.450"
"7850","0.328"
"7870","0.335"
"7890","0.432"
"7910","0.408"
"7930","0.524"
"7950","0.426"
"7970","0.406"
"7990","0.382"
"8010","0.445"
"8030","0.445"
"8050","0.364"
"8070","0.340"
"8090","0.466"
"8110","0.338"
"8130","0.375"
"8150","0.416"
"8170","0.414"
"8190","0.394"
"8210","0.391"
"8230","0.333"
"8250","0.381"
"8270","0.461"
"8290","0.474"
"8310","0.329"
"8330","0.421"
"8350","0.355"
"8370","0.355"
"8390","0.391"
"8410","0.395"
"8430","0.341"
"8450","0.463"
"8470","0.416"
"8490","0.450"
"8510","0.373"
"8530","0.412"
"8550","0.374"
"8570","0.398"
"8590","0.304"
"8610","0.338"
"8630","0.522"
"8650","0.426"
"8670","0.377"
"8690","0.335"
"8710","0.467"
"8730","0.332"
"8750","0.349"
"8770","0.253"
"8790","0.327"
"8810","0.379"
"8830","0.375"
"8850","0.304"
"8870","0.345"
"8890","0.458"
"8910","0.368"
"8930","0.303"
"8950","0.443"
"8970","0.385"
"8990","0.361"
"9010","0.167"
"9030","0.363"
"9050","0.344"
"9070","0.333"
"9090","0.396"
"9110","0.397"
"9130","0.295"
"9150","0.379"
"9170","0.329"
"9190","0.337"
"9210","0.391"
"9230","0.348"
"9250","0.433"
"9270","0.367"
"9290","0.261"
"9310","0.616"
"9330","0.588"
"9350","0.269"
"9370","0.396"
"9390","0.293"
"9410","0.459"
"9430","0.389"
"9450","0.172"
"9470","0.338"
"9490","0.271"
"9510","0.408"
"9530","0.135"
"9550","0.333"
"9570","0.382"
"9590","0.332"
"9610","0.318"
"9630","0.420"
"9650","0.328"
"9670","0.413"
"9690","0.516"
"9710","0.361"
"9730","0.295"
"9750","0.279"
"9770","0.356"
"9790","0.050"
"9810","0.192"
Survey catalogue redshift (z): 0.03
